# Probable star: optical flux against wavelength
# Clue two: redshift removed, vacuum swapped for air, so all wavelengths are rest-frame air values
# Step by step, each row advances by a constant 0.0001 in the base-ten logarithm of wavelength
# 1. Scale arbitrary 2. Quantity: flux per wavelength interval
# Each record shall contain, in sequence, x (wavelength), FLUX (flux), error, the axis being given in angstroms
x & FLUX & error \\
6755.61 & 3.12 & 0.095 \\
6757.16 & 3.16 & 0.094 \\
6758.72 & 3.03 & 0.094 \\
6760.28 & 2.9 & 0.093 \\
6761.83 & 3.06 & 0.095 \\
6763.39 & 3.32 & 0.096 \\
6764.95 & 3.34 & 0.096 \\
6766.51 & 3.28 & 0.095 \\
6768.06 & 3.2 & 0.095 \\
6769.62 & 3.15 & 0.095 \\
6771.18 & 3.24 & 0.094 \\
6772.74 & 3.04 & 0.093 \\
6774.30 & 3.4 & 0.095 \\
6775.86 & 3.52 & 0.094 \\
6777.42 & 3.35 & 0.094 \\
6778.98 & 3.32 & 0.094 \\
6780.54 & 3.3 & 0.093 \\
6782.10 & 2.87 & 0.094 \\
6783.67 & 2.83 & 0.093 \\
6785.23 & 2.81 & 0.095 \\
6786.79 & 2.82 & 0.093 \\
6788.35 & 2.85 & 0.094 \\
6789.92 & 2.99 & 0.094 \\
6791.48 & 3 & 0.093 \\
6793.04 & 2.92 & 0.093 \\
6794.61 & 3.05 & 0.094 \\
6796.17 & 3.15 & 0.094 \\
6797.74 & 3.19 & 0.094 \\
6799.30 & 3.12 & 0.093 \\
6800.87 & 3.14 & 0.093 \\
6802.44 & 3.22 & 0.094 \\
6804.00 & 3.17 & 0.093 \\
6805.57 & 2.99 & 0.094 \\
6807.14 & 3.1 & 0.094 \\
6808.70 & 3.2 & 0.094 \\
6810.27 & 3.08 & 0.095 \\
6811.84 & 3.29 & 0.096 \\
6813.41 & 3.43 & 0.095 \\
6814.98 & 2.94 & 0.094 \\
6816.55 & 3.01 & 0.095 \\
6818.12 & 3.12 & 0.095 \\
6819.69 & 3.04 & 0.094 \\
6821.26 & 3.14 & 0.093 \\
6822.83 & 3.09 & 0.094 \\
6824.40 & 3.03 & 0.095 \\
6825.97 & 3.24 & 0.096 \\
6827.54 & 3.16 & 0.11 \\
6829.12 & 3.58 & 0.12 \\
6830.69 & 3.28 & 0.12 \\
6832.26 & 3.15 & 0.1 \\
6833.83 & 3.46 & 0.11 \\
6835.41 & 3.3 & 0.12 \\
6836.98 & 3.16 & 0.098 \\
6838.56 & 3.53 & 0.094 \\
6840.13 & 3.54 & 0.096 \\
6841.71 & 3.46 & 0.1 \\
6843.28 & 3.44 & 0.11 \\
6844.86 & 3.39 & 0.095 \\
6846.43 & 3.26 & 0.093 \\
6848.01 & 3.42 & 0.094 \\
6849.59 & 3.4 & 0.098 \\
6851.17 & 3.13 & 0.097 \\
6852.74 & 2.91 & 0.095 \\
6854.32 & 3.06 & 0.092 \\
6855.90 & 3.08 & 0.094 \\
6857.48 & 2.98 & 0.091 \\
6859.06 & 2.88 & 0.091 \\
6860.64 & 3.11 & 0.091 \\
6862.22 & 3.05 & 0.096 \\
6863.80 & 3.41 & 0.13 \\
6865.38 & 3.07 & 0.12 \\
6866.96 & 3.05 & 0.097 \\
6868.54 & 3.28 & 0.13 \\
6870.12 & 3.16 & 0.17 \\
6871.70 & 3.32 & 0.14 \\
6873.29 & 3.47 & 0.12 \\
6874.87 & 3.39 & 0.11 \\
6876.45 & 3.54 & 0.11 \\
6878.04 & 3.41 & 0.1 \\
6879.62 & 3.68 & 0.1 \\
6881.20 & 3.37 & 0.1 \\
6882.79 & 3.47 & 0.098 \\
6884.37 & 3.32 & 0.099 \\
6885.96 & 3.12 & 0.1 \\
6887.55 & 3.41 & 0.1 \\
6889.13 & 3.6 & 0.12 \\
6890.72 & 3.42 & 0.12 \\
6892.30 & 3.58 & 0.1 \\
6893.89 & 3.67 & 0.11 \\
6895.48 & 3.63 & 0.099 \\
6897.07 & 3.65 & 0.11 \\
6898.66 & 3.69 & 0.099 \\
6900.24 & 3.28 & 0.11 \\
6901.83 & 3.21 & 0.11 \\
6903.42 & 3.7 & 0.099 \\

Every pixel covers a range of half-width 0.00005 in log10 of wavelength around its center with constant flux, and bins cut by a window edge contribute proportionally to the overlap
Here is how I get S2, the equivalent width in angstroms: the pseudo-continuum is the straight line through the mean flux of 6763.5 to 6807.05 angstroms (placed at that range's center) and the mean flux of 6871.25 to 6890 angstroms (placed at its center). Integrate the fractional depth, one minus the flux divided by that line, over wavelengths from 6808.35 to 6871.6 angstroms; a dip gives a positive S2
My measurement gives 1.7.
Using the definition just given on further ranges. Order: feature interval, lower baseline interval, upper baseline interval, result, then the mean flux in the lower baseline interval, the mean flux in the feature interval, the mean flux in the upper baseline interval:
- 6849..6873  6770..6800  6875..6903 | 1.72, 3.09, 3.13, 3.47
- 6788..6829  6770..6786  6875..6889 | 1.64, 3.17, 3.11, 3.42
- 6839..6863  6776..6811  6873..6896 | 0.80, 3.08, 3.21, 3.47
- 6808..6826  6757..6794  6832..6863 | 0.30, 3.11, 3.13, 3.24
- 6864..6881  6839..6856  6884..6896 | 0.29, 3.29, 3.34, 3.47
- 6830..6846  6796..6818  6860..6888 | -0.73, 3.14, 3.37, 3.31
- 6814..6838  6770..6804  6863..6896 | 0.31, 3.1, 3.19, 3.4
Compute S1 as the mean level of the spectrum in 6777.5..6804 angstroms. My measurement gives 3.05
